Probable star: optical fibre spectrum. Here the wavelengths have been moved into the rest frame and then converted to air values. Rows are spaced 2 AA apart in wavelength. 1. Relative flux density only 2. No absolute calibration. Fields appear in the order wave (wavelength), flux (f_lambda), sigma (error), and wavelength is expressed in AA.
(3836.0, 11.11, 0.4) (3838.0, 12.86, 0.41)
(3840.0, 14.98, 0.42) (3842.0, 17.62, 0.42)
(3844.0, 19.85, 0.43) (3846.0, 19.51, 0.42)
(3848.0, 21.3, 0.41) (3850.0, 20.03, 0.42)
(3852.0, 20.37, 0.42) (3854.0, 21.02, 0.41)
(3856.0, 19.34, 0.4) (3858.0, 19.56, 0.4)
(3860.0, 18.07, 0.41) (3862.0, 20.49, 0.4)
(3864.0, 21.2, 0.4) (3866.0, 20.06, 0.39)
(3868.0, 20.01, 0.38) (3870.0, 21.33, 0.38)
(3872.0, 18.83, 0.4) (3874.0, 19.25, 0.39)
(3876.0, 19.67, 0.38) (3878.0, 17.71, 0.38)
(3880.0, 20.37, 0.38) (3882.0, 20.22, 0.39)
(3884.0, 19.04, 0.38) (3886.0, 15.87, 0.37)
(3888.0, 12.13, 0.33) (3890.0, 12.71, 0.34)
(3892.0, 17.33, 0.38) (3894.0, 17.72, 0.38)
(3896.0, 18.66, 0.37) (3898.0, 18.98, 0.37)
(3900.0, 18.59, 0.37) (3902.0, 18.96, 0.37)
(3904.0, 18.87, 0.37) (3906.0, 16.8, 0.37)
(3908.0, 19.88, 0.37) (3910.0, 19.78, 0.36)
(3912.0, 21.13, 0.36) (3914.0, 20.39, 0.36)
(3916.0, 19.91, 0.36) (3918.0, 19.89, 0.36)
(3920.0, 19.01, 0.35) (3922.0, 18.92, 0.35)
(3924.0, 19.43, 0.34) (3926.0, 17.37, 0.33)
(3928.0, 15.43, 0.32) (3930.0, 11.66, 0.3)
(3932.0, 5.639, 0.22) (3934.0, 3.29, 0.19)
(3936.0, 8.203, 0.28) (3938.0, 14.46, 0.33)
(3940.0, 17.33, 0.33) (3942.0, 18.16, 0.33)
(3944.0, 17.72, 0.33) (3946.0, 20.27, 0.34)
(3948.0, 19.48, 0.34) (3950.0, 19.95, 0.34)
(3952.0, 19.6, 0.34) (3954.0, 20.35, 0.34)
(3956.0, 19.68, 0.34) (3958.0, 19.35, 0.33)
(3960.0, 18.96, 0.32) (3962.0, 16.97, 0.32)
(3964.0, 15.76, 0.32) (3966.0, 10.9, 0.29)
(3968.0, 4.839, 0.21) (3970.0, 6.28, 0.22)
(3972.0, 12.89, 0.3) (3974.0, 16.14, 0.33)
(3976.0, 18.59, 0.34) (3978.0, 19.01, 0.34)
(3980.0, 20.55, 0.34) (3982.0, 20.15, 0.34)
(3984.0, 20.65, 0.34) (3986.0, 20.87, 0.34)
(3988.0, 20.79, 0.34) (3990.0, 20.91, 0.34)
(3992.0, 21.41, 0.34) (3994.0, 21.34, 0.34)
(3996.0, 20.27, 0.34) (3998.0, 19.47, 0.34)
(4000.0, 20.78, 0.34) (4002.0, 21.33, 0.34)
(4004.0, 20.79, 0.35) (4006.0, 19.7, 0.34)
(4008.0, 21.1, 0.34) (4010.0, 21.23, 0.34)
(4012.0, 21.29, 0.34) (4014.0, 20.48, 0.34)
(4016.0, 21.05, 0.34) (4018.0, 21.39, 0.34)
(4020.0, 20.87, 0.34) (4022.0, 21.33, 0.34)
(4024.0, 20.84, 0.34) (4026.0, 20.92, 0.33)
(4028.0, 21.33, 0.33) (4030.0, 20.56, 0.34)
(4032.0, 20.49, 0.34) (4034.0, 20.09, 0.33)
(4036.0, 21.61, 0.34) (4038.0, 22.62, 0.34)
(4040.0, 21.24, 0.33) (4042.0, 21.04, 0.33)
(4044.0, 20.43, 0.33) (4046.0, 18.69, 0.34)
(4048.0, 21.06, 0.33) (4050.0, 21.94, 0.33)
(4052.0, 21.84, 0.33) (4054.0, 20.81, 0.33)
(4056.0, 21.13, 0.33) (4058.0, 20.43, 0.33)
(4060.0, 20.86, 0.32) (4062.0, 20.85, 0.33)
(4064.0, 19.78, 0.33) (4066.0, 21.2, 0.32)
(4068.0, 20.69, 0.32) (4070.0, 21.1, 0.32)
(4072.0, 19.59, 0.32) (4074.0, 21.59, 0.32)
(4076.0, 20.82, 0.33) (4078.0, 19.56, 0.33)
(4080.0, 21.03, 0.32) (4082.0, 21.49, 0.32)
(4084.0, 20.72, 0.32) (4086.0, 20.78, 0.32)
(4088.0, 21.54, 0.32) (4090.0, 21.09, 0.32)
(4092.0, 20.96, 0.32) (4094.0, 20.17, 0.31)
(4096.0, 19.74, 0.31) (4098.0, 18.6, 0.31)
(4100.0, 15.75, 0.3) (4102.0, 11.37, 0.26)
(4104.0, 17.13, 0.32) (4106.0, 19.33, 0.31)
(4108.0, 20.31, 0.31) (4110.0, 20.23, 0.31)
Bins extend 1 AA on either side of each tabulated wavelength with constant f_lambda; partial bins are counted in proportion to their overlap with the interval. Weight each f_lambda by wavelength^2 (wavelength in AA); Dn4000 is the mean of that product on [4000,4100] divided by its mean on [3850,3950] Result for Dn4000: 1.26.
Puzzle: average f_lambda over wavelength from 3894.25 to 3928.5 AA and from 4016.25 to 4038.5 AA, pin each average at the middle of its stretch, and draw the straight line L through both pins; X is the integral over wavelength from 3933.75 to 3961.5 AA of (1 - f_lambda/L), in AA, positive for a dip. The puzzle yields 3.33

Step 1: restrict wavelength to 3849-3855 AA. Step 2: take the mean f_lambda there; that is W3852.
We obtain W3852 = 20.5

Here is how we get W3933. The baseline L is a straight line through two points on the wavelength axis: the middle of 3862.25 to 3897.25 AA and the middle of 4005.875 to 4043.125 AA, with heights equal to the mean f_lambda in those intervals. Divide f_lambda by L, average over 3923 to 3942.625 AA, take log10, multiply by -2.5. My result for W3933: 0.43 mag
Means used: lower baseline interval 18.4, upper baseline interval 21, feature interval 13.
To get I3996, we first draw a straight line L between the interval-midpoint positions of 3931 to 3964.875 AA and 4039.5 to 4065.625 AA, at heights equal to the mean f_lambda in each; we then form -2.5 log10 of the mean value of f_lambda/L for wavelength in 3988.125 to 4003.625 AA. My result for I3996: -0.14 mag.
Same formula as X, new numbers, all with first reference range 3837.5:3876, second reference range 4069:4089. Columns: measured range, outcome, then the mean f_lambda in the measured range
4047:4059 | -0.3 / 21.2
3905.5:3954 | 7.2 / 16.9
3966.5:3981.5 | 4.5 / 14.1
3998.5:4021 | -0.6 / 20.9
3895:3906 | 0.6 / 18.6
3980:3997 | -0.5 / 20.8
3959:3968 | 2.5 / 14.4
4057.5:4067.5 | 0.0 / 20.6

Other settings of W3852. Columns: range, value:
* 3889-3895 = 15.9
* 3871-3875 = 19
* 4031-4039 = 21.2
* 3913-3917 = 20.1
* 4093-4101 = 18.6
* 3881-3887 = 18.4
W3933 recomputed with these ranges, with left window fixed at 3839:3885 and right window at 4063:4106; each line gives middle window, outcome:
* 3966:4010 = 0.07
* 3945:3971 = 0.20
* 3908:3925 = -0.01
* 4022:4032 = -0.07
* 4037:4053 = -0.07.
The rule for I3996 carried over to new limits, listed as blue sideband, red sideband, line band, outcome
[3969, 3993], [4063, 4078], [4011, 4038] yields -0.09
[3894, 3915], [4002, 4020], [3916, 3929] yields 0.06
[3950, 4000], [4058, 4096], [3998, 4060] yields -0.08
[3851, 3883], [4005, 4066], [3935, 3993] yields 0.19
